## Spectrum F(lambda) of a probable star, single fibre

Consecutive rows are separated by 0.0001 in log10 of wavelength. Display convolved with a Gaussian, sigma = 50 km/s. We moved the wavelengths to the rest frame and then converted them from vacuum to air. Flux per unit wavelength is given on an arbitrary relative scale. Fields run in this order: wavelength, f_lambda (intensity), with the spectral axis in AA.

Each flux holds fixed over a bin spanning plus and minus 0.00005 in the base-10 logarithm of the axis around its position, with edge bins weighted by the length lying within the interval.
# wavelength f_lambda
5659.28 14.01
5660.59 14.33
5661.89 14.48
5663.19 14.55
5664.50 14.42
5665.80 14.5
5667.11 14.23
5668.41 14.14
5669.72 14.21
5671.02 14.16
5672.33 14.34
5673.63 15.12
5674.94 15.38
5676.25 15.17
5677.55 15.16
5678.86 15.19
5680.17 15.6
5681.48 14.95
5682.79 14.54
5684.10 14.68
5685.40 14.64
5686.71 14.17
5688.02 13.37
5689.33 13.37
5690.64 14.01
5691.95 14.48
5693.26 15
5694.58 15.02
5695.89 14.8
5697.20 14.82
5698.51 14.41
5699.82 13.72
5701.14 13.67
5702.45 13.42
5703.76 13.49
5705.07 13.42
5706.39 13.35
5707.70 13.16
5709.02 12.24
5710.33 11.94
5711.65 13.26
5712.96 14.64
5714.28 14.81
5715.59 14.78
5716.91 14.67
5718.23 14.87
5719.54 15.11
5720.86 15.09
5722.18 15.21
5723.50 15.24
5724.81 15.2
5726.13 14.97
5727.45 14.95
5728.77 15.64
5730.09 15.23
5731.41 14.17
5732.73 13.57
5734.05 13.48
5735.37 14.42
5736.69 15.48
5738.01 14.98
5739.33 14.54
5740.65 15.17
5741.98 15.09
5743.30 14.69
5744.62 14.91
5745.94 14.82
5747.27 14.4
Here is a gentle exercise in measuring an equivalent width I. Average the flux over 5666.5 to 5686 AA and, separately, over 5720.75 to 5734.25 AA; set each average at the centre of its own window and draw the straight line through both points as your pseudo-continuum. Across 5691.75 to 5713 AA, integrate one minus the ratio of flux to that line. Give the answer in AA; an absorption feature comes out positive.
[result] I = 1.5 AA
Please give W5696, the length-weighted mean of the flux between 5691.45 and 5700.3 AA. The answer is 14.6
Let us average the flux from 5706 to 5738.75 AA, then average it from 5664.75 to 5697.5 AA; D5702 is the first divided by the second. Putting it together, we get 1.0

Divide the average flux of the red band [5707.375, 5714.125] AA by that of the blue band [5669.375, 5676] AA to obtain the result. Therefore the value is 0.90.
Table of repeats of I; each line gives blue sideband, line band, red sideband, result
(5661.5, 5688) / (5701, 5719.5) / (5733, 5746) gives 1.20 AA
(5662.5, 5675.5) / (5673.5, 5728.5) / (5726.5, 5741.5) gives 0.71 AA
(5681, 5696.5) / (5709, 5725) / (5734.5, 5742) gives 0.25 AA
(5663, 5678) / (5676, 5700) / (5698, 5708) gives -0.91 AA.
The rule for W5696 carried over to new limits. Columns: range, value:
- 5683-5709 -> 14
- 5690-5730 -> 14.3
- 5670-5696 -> 14.6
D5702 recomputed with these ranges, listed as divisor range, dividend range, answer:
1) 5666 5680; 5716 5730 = 1.02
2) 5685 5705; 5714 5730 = 1.07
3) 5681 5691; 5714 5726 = 1.06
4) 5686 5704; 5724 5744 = 1.05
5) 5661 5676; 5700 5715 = 0.92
